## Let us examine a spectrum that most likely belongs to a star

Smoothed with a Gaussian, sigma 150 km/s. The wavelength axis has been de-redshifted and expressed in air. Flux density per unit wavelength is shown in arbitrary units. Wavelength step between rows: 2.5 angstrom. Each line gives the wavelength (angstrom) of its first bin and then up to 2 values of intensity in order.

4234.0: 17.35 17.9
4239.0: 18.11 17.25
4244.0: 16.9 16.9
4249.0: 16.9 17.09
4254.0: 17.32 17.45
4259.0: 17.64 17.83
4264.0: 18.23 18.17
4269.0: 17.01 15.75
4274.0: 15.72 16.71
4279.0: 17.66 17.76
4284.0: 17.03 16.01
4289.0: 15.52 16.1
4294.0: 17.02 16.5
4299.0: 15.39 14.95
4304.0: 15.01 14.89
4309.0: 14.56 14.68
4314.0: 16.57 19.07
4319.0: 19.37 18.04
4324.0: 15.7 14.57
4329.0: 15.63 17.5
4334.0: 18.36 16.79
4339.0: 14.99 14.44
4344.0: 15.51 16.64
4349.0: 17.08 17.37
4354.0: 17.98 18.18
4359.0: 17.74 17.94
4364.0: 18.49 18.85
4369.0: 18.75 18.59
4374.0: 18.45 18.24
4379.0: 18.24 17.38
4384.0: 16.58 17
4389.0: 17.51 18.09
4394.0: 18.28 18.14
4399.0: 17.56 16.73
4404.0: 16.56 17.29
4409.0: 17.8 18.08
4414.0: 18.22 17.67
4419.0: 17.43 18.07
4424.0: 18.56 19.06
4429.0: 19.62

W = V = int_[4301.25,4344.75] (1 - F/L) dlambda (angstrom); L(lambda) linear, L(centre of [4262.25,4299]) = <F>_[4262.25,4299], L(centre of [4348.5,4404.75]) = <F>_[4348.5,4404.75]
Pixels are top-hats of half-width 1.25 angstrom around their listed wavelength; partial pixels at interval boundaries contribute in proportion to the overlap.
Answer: 2.67 angstrom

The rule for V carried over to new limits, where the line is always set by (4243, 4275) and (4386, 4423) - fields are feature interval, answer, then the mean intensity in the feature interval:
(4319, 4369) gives 1.16 angstrom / 17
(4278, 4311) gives 2.46 angstrom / 16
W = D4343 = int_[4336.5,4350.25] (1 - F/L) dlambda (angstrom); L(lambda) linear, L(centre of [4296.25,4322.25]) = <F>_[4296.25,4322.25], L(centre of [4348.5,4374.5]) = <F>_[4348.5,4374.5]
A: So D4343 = 1.3 angstrom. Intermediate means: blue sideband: 16.2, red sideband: 18.2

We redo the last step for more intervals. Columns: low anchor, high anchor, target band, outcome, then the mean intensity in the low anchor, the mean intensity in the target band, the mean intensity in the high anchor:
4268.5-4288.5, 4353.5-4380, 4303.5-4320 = 0.9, 16.7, 16.3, 18.3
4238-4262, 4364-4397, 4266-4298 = 1.5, 17.3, 16.6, 18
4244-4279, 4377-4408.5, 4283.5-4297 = 0.7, 17.1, 16.3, 17.5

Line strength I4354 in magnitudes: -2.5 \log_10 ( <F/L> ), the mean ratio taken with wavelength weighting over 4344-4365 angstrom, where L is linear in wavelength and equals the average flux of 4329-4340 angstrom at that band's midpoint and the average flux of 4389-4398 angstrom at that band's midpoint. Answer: -0.02 mag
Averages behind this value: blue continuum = 16.8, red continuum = 18.1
